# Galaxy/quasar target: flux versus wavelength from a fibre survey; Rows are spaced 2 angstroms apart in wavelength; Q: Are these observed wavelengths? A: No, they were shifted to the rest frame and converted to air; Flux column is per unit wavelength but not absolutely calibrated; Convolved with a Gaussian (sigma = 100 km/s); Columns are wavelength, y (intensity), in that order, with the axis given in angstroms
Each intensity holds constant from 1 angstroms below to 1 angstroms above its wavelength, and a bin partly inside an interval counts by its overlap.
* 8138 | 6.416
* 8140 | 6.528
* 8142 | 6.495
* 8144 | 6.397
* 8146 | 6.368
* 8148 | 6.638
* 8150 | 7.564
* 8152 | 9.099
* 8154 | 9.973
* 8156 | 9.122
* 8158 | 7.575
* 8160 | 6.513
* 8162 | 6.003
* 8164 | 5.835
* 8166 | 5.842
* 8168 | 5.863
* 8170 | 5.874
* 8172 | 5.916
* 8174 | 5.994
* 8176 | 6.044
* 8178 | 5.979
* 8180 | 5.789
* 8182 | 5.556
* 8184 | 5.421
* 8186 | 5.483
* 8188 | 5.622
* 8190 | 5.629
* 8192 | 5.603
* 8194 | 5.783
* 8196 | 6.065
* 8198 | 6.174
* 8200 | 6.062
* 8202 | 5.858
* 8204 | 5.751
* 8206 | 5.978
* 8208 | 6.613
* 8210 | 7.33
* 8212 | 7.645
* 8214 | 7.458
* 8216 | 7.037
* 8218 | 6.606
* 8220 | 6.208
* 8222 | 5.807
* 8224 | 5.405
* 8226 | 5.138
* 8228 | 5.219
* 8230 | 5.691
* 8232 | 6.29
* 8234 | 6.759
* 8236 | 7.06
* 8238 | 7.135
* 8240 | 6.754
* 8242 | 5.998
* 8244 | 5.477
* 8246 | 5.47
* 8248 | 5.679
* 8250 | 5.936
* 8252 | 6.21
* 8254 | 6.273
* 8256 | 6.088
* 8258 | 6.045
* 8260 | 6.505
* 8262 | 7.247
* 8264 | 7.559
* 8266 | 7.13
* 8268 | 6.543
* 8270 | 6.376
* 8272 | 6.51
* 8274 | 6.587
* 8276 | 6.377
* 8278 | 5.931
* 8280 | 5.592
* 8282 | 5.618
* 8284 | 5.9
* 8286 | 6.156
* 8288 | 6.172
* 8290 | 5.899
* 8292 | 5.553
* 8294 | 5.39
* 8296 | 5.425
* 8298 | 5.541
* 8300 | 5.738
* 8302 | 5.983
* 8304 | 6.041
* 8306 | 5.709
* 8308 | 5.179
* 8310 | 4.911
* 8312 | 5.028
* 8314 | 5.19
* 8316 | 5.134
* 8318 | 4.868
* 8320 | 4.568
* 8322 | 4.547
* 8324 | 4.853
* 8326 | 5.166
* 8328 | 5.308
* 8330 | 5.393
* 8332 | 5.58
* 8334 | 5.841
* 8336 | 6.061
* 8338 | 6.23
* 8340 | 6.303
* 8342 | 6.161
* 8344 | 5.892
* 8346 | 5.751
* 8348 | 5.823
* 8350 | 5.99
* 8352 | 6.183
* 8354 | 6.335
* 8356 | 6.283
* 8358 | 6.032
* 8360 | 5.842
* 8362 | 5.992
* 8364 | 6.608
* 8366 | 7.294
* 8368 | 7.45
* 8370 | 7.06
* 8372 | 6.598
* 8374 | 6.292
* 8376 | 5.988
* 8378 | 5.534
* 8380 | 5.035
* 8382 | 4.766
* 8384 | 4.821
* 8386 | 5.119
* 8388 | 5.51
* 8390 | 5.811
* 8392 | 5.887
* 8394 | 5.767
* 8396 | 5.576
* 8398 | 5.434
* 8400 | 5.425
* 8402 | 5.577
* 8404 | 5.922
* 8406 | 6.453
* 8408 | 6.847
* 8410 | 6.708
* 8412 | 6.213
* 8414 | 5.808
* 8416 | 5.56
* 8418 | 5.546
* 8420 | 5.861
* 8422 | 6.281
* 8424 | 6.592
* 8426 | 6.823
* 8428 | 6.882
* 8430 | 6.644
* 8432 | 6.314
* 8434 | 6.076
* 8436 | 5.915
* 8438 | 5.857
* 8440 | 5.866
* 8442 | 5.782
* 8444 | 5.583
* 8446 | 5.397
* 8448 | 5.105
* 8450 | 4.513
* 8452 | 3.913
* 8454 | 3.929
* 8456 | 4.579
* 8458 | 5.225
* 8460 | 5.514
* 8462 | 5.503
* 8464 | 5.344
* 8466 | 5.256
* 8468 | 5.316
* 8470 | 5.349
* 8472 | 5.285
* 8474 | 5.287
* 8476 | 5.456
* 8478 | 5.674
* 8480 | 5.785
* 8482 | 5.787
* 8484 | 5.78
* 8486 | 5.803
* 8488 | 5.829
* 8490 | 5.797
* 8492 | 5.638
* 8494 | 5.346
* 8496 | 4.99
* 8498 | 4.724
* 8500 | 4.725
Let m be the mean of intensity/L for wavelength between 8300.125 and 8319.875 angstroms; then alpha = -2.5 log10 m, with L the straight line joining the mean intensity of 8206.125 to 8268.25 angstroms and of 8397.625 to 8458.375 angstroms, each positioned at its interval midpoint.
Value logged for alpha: 0.158 mag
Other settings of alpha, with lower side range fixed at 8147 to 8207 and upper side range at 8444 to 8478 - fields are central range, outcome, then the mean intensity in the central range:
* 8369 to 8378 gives -0.16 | 6.38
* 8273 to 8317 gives 0.03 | 5.68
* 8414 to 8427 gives -0.16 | 6.09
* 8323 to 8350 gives -0.02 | 5.73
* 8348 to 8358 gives -0.11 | 6.14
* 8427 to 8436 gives -0.22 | 6.42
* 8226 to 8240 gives -0.03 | 6.3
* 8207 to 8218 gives -0.16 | 7.16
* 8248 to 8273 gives -0.09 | 6.5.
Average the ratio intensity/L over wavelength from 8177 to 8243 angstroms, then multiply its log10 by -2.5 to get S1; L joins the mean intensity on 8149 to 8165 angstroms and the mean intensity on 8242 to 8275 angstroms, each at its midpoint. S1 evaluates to 0.14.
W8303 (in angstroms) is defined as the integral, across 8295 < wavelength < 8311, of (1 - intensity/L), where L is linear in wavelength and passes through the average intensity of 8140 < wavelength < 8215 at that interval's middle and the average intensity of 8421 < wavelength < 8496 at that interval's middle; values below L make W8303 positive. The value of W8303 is 1.3 angstroms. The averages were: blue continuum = 6.46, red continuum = 5.59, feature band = 5.57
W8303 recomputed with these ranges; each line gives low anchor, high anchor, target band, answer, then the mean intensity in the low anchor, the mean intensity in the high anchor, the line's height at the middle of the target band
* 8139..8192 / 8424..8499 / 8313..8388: 1.33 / 6.49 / 5.52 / 5.89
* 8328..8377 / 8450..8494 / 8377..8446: -1.45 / 6.19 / 5.32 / 5.76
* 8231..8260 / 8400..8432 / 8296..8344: 5.95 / 6.24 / 6.22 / 6.23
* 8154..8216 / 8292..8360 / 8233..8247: -0.84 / 6.29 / 5.59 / 6.02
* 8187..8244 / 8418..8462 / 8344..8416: -2.30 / 6.23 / 5.64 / 5.8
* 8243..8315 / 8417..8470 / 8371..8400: 0.77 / 5.97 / 5.6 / 5.73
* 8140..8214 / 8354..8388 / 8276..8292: 0.81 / 6.44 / 6.04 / 6.22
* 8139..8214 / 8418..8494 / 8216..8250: 1.12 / 6.45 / 5.6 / 6.28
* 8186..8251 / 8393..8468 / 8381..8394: 1.00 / 6.15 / 5.71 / 5.8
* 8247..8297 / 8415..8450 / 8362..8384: -0.50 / 6.19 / 5.96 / 6.05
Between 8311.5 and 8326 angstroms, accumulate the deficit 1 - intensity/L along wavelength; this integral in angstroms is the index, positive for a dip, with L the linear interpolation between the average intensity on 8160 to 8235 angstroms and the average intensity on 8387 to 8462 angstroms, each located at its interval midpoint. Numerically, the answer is 2.4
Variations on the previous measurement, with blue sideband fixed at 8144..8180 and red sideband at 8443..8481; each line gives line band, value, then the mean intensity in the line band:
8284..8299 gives 0.8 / 5.74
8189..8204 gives 1.7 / 5.87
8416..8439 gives -3.8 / 6.22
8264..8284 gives -0.5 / 6.34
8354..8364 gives -0.7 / 6.12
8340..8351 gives -0.3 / 5.96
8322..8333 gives 1.3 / 5.2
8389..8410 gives -1.6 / 5.91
